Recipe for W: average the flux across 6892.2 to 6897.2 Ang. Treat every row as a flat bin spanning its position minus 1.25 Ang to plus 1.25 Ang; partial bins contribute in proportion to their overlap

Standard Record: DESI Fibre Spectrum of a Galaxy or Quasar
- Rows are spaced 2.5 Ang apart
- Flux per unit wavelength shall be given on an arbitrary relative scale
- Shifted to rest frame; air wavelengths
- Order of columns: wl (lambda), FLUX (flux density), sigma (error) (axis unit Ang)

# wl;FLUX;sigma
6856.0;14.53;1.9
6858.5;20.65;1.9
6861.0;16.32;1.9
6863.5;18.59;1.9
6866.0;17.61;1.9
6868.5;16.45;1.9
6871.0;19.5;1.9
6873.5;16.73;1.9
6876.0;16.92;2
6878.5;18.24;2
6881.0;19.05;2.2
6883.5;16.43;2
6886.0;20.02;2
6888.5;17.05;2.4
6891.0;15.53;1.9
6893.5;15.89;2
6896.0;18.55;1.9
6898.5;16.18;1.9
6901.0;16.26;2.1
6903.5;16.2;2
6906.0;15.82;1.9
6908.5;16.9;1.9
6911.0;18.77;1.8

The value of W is 17.2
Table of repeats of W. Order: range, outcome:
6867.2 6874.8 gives 17.6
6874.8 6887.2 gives 18.1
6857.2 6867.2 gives 18.3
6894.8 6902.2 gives 17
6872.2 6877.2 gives 16.9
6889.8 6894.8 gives 15.7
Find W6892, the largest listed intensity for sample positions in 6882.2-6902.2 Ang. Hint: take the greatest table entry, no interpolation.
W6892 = 20.02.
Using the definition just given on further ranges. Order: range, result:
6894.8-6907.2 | 18.55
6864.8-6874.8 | 19.5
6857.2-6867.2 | 20.65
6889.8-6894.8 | 15.89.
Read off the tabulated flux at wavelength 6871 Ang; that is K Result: 19.5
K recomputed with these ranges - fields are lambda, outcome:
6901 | 16.26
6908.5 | 16.9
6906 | 15.82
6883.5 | 16.43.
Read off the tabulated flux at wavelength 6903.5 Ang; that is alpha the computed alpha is 16.2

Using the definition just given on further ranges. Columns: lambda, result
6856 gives 14.53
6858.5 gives 20.65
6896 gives 18.55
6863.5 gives 18.59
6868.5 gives 16.45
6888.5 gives 17.05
